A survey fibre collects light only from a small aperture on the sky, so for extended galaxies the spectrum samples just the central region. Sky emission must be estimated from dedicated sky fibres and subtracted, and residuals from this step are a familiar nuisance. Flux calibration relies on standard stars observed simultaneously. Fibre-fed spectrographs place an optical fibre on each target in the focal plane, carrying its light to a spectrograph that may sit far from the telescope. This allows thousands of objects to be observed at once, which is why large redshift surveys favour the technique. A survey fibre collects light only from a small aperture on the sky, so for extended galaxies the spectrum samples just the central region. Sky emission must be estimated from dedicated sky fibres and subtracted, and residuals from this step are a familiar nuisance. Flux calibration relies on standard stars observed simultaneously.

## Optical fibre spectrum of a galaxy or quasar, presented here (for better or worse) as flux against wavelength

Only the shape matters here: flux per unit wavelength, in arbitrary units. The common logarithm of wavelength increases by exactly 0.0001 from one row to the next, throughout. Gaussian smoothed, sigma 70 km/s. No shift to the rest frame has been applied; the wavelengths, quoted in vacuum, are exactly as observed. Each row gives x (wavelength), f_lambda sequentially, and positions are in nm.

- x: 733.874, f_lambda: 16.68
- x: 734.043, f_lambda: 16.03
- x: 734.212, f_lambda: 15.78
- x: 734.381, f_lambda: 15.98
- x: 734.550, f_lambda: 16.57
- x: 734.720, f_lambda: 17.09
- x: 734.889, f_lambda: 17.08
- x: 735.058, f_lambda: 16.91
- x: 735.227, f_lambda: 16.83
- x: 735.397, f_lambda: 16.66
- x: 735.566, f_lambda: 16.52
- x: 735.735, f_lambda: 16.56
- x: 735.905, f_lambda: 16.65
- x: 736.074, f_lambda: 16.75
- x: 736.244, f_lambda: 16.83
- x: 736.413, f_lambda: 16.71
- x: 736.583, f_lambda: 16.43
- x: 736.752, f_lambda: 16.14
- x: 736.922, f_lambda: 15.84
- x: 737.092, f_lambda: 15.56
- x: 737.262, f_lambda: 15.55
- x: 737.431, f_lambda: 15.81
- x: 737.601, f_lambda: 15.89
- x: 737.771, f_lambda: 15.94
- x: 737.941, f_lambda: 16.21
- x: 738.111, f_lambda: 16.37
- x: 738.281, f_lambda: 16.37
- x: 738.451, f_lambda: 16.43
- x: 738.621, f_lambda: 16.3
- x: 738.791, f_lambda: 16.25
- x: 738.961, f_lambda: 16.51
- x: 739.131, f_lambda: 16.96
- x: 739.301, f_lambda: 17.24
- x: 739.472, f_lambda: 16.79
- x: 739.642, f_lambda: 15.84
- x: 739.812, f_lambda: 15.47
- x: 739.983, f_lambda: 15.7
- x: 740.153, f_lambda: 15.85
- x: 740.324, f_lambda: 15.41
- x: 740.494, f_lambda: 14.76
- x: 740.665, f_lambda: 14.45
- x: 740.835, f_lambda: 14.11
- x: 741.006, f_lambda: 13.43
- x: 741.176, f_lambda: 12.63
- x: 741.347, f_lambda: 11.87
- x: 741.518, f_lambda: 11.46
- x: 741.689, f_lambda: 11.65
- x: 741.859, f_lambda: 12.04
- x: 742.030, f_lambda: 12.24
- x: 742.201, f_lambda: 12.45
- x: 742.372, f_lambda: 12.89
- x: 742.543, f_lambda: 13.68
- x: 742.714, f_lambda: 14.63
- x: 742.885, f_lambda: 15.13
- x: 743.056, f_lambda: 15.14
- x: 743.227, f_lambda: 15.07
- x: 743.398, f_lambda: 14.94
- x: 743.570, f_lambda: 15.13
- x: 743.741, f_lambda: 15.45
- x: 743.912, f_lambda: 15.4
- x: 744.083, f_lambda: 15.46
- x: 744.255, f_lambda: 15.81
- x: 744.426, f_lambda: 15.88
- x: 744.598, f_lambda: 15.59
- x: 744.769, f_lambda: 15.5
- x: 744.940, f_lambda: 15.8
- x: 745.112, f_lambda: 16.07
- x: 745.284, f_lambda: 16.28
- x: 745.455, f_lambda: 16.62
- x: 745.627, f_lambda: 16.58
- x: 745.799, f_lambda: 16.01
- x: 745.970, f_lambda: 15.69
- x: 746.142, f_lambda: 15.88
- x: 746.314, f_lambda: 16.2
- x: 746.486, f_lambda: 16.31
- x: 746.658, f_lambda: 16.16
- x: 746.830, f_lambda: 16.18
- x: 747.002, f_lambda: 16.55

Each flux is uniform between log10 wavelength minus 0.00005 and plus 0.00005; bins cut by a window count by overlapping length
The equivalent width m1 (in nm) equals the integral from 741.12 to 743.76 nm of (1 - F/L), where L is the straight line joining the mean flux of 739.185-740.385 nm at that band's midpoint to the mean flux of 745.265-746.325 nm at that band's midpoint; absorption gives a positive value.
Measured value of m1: 0.43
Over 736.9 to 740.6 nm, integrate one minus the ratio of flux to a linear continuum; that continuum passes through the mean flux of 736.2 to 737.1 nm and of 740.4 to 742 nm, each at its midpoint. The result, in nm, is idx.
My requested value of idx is -0.34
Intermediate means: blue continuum 16.3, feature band 16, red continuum 12.9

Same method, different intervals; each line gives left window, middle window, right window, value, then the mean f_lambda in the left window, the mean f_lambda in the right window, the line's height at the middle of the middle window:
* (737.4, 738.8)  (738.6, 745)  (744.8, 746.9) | 0.56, 16.2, 16.1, 16.2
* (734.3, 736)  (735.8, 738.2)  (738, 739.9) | 0.05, 16.7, 16.4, 16.6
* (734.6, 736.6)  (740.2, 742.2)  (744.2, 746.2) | 0.39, 16.8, 16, 16.3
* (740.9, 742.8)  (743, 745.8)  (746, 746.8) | -0.21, 12.6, 16.1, 14.6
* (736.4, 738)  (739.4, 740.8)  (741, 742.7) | -0.17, 16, 12.5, 13.8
